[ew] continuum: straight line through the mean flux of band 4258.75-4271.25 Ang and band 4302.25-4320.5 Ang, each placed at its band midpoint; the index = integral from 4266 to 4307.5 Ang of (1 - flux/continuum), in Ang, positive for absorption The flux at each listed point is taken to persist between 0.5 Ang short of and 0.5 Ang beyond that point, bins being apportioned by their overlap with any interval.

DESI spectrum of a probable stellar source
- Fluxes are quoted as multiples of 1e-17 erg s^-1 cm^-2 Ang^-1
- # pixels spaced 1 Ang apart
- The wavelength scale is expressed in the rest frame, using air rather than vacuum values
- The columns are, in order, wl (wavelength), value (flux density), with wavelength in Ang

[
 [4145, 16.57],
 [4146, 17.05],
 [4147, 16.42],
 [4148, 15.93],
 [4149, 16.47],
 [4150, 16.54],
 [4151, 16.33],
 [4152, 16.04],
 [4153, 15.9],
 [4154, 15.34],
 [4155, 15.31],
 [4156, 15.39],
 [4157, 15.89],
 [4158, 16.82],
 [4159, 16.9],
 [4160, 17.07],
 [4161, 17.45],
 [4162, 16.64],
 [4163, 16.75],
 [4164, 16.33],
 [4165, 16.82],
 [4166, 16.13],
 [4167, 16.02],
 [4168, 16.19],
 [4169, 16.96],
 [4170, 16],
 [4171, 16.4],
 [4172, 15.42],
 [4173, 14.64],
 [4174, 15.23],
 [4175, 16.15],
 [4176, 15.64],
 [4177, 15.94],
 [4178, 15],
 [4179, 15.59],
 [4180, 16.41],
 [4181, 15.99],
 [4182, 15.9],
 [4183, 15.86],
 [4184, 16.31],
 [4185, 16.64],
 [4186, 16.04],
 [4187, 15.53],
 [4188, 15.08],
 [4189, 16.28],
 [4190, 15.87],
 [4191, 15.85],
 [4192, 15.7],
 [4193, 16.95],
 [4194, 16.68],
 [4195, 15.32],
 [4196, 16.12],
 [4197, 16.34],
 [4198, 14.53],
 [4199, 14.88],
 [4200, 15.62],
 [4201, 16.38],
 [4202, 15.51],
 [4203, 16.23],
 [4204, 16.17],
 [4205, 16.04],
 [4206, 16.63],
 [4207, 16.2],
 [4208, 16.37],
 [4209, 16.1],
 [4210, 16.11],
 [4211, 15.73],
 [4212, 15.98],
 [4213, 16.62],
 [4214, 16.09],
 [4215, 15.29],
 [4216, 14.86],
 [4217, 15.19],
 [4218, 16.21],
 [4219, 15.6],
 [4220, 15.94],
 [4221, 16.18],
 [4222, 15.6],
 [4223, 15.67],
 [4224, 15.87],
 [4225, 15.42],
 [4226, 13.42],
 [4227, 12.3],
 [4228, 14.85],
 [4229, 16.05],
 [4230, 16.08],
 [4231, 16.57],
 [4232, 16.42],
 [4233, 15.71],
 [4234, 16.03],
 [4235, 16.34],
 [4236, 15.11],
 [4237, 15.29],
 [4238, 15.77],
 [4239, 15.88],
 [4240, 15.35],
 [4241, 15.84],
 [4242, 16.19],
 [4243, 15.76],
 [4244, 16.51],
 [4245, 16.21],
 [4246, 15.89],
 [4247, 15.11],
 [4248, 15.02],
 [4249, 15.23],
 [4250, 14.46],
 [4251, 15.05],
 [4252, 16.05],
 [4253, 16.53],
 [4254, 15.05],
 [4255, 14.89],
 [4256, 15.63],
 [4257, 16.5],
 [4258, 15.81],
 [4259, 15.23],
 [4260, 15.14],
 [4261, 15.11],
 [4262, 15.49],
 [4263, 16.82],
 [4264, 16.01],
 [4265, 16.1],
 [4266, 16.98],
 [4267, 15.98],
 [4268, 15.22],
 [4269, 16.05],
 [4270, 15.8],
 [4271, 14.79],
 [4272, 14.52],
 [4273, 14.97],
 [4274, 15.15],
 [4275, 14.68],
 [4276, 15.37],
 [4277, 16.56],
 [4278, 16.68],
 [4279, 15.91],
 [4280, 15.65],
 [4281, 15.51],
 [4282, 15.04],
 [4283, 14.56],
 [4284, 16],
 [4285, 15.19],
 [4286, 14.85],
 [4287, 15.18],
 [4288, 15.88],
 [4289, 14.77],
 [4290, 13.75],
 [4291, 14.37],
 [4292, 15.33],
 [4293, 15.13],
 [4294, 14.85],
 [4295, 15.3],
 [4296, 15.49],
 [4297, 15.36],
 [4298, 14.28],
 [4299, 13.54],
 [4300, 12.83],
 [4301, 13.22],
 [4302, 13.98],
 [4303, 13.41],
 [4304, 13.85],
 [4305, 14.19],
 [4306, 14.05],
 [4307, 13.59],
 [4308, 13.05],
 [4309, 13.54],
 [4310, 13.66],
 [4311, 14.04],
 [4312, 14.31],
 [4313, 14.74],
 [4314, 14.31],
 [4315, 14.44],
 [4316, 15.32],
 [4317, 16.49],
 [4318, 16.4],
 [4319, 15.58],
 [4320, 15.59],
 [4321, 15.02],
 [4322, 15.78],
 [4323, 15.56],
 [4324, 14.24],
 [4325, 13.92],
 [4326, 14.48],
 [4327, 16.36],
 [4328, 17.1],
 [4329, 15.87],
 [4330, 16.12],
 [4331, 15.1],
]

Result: 0.68 Ang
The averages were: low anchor 15.8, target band 14.9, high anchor 14.5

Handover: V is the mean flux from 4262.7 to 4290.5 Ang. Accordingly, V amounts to 15.5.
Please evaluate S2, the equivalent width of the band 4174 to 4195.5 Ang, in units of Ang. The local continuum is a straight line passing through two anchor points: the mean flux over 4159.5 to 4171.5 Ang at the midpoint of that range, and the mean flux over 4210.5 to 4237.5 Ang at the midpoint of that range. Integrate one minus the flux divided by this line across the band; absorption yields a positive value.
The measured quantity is 0.4 Ang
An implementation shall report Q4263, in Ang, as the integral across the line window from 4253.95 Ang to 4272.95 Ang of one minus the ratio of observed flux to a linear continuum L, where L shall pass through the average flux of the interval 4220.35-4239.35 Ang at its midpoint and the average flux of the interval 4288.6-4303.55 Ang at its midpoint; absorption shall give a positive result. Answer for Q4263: -0.9 Ang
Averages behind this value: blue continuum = 15.5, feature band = 15.6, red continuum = 14.4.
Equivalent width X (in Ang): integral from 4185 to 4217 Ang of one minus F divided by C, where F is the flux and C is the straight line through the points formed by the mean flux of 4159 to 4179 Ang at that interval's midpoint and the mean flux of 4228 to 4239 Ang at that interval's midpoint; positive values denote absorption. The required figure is 0.2 Ang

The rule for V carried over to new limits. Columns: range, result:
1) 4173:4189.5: 15.8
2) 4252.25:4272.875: 15.7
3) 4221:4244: 15.6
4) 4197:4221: 15.9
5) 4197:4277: 15.6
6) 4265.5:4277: 15.5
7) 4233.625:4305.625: 15.3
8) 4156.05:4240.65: 15.9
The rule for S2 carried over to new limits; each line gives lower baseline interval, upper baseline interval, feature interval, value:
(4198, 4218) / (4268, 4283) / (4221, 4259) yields 0.26 Ang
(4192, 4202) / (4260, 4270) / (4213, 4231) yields 0.53 Ang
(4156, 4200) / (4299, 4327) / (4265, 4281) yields -0.76 Ang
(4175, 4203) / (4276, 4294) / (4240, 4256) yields -0.06 Ang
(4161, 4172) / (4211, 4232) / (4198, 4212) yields -0.14 Ang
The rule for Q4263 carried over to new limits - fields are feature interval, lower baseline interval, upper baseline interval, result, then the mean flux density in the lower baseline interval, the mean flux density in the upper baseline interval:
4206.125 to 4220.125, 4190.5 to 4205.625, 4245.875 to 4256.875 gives -0.13 Ang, 15.9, 15.4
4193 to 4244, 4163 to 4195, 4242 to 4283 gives 0.19 Ang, 16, 15.6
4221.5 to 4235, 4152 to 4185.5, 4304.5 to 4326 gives 0.08 Ang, 16.1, 14.7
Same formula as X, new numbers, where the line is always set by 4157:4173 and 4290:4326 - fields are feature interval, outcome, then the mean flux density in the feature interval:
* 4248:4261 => -0.2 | 15.4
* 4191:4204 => 0.1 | 15.9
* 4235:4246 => -0.3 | 15.8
